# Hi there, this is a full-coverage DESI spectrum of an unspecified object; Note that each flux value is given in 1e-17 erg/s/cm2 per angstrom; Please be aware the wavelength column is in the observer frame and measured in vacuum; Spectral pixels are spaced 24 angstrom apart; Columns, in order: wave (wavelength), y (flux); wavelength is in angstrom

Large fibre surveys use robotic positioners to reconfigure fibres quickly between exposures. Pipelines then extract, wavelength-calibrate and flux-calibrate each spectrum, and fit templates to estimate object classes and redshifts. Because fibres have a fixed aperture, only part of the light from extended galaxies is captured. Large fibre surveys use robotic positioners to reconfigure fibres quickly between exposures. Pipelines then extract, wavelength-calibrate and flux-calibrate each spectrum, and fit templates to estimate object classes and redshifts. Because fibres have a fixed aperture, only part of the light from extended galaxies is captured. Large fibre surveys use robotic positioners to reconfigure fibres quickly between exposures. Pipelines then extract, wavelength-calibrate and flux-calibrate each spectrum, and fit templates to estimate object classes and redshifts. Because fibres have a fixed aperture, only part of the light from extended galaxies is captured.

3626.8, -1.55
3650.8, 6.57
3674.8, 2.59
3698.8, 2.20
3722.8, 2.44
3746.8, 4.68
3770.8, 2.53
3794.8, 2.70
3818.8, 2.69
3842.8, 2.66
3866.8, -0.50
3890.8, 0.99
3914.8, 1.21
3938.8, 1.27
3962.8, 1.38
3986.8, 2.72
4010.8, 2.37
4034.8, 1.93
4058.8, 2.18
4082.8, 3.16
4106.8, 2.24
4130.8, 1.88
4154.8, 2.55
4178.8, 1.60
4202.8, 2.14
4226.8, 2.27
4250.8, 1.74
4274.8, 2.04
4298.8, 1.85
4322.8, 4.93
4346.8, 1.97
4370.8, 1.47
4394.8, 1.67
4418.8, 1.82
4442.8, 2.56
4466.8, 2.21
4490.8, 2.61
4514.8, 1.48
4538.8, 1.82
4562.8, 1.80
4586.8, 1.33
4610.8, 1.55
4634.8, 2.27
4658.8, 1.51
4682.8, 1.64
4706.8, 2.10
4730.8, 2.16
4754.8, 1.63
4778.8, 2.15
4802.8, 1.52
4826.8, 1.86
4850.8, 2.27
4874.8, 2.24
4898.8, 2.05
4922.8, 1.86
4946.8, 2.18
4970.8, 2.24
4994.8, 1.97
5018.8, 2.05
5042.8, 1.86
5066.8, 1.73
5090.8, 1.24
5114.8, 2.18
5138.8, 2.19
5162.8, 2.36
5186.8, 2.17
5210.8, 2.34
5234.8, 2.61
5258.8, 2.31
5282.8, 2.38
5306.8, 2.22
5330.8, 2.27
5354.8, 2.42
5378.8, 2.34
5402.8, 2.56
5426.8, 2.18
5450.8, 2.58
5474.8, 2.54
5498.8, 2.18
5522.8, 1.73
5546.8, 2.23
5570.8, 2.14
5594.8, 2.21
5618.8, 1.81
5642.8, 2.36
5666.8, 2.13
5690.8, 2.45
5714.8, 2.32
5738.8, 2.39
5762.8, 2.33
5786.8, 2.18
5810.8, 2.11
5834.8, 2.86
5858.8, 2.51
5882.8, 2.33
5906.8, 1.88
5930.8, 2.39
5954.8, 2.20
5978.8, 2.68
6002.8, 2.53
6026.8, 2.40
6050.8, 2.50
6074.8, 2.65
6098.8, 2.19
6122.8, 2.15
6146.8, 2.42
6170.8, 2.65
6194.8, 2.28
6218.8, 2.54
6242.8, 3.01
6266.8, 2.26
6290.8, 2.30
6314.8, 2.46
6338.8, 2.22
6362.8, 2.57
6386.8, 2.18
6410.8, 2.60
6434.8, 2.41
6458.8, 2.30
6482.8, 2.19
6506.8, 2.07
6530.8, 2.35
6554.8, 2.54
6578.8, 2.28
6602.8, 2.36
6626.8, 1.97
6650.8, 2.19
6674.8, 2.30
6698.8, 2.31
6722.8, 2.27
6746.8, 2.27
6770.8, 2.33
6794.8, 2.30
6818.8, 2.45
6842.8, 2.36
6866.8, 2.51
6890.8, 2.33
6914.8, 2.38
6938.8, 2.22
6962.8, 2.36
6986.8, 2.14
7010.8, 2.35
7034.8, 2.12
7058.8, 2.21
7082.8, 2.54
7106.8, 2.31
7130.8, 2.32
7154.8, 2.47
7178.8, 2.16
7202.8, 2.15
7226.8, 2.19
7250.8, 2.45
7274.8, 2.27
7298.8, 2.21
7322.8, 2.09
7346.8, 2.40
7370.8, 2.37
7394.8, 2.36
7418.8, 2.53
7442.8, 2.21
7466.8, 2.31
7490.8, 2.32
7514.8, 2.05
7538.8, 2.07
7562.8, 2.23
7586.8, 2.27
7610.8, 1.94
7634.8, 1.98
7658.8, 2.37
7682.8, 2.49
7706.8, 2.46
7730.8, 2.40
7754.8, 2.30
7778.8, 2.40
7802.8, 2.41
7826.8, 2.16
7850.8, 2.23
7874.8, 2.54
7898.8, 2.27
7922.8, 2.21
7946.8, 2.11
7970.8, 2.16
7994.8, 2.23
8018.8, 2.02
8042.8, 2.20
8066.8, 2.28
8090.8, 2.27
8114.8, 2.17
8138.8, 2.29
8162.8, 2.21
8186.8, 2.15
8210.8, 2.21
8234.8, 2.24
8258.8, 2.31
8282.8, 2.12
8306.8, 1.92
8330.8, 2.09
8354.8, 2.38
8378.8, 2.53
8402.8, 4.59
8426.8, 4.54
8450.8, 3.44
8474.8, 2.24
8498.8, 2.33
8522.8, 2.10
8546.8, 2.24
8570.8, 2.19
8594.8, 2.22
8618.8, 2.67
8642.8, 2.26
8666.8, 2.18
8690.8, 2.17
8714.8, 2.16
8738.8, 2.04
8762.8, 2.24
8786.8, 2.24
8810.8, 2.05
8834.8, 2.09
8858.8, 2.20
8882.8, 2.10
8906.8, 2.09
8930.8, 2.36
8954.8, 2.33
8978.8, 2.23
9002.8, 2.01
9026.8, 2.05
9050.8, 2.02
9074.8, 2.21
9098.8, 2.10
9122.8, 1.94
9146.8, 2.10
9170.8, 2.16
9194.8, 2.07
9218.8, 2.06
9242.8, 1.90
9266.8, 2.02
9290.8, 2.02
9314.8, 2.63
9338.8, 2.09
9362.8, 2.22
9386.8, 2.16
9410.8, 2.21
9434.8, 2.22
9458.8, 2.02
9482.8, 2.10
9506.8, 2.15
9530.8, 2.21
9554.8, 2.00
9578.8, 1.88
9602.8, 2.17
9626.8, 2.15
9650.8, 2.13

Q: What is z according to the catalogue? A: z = 0.282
